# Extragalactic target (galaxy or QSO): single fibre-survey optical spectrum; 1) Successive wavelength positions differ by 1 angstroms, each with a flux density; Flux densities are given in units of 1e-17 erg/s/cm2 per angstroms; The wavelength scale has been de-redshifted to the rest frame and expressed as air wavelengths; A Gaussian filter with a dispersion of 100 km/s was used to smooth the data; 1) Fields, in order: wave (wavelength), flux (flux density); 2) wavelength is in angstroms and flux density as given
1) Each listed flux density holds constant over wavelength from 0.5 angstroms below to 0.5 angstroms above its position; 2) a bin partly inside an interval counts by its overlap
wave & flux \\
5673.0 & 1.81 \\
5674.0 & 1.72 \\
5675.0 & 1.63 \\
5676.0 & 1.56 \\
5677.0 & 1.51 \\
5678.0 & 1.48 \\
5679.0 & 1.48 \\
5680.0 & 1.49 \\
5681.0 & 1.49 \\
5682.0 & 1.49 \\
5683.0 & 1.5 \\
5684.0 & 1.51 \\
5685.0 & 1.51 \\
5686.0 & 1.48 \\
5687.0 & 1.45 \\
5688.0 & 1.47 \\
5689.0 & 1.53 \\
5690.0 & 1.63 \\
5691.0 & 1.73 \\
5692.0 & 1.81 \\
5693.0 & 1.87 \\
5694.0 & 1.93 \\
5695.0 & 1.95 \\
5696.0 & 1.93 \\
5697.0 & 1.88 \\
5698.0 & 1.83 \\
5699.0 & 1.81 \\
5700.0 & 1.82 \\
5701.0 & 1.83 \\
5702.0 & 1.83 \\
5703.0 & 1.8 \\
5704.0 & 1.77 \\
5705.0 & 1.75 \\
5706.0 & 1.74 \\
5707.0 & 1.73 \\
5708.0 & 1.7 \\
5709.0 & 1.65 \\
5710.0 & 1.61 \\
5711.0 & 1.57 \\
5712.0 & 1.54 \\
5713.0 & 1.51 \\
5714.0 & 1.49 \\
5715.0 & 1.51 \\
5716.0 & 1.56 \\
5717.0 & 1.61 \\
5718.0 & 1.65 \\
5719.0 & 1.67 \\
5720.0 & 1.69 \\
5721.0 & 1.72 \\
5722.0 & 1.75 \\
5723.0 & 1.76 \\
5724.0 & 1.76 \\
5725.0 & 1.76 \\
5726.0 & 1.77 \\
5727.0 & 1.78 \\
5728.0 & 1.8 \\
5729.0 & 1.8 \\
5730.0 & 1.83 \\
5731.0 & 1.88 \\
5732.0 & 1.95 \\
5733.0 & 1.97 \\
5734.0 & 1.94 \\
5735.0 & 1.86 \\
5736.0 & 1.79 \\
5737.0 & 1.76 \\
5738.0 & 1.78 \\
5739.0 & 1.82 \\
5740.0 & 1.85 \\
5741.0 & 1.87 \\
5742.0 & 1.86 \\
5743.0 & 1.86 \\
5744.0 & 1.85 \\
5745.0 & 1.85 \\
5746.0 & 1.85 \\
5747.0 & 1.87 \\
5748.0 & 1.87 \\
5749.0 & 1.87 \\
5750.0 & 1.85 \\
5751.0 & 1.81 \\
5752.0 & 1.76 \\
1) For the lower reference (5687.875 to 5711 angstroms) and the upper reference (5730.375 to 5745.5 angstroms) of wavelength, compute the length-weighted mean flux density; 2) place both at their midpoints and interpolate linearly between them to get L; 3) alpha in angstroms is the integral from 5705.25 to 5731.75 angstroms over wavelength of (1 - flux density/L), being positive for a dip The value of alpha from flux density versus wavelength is 1.8 angstroms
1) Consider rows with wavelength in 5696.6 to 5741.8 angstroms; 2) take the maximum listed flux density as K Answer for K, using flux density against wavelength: 1.97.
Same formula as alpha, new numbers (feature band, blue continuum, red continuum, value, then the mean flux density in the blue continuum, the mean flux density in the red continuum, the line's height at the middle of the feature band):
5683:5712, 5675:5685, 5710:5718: -3.4 angstroms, 1.51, 1.55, 1.53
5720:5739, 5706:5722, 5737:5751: -0.8 angstroms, 1.62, 1.85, 1.74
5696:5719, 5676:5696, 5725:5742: 0.2 angstroms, 1.6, 1.84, 1.71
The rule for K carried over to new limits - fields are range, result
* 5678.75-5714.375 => 1.95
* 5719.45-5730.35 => 1.83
